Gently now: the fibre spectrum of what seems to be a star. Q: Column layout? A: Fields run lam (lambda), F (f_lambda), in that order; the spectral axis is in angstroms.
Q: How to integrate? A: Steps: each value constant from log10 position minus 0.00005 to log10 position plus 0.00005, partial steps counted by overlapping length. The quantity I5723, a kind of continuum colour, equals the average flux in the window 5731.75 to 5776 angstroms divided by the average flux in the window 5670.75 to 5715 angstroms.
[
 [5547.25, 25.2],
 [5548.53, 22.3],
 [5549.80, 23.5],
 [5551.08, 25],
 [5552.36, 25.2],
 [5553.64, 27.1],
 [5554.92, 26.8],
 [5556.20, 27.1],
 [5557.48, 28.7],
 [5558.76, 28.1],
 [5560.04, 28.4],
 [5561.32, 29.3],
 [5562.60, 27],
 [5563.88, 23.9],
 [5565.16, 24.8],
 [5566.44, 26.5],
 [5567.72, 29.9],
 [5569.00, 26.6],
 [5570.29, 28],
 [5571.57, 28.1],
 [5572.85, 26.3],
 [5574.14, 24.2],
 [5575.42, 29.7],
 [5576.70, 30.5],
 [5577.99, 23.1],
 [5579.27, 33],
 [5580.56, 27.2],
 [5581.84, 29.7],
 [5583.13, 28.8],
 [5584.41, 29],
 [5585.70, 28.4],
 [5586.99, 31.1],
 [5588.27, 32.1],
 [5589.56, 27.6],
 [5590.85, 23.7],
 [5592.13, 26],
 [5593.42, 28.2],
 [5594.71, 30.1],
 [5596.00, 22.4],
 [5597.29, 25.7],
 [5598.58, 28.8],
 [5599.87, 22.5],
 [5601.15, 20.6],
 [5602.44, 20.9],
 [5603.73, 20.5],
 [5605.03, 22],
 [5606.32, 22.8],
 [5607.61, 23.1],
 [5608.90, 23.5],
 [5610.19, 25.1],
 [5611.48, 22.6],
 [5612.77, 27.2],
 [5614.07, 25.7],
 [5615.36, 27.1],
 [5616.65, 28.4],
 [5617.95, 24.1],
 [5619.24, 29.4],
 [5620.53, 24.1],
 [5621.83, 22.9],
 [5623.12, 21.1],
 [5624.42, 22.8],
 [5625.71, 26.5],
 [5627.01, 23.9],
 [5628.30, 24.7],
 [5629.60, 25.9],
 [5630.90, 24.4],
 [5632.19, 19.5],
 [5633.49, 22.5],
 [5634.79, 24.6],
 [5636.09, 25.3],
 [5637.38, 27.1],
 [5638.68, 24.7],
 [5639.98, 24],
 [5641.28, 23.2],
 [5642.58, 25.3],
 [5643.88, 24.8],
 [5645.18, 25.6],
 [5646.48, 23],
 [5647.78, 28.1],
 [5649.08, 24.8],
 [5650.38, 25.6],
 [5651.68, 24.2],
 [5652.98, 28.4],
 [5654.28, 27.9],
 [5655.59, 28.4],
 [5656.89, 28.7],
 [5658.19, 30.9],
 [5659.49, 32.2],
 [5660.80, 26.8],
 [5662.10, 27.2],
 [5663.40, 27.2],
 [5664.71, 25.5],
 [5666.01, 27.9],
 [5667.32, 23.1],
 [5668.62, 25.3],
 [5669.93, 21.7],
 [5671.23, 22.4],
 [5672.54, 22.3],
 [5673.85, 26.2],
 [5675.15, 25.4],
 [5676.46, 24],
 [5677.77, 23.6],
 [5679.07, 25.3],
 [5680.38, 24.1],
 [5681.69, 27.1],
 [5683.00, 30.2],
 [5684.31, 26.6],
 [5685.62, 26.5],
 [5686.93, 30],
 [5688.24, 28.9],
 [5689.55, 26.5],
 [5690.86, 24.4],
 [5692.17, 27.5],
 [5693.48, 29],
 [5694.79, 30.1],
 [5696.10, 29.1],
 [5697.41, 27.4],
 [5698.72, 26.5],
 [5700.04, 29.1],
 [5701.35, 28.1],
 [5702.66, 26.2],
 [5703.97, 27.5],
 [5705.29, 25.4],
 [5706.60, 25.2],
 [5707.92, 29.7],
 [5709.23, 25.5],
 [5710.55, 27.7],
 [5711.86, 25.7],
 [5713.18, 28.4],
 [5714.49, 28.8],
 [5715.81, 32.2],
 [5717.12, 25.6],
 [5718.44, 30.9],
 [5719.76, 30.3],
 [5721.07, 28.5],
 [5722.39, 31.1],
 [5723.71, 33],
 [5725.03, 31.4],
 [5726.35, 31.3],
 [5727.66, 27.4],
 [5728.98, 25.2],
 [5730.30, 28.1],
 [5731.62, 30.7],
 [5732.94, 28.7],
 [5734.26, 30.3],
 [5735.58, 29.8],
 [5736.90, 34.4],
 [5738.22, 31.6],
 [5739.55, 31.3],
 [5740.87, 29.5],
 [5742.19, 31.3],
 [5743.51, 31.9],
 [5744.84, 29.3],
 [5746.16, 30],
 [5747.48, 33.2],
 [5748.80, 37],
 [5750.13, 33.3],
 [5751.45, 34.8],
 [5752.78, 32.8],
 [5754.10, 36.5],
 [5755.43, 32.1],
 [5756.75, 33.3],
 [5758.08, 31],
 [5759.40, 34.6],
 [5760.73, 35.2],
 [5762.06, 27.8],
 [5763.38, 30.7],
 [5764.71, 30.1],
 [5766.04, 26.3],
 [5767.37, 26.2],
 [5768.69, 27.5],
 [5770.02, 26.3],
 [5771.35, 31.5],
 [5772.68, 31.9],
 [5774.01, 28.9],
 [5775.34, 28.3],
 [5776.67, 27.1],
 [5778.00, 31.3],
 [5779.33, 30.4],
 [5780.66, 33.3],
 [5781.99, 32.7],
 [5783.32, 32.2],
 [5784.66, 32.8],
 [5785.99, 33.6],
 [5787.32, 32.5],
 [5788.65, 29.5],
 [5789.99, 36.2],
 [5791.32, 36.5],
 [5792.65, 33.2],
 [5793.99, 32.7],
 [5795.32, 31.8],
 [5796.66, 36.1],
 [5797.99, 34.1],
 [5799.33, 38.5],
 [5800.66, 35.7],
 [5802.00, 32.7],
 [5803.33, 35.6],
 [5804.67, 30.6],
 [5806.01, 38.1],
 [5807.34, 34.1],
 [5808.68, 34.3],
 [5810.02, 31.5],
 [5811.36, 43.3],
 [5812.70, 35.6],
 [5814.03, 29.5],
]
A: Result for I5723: 1.2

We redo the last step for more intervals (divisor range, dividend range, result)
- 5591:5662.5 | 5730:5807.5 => 1.27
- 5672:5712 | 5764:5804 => 1.19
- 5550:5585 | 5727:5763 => 1.15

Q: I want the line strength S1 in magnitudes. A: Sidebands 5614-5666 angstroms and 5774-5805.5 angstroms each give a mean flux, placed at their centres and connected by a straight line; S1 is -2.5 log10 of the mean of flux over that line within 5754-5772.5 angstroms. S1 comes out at 0.04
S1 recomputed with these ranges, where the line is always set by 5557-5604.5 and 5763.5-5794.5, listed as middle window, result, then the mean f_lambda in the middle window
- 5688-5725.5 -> 0.05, 28.2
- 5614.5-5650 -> 0.13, 24.7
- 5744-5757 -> -0.10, 33.2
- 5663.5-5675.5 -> 0.17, 24.5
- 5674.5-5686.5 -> 0.12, 25.9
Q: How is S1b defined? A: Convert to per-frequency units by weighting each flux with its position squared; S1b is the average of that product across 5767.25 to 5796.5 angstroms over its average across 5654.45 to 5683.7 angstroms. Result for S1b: 1.2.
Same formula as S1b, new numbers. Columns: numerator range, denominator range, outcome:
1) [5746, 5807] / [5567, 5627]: 1.32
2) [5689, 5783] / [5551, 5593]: 1.14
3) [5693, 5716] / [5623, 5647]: 1.17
